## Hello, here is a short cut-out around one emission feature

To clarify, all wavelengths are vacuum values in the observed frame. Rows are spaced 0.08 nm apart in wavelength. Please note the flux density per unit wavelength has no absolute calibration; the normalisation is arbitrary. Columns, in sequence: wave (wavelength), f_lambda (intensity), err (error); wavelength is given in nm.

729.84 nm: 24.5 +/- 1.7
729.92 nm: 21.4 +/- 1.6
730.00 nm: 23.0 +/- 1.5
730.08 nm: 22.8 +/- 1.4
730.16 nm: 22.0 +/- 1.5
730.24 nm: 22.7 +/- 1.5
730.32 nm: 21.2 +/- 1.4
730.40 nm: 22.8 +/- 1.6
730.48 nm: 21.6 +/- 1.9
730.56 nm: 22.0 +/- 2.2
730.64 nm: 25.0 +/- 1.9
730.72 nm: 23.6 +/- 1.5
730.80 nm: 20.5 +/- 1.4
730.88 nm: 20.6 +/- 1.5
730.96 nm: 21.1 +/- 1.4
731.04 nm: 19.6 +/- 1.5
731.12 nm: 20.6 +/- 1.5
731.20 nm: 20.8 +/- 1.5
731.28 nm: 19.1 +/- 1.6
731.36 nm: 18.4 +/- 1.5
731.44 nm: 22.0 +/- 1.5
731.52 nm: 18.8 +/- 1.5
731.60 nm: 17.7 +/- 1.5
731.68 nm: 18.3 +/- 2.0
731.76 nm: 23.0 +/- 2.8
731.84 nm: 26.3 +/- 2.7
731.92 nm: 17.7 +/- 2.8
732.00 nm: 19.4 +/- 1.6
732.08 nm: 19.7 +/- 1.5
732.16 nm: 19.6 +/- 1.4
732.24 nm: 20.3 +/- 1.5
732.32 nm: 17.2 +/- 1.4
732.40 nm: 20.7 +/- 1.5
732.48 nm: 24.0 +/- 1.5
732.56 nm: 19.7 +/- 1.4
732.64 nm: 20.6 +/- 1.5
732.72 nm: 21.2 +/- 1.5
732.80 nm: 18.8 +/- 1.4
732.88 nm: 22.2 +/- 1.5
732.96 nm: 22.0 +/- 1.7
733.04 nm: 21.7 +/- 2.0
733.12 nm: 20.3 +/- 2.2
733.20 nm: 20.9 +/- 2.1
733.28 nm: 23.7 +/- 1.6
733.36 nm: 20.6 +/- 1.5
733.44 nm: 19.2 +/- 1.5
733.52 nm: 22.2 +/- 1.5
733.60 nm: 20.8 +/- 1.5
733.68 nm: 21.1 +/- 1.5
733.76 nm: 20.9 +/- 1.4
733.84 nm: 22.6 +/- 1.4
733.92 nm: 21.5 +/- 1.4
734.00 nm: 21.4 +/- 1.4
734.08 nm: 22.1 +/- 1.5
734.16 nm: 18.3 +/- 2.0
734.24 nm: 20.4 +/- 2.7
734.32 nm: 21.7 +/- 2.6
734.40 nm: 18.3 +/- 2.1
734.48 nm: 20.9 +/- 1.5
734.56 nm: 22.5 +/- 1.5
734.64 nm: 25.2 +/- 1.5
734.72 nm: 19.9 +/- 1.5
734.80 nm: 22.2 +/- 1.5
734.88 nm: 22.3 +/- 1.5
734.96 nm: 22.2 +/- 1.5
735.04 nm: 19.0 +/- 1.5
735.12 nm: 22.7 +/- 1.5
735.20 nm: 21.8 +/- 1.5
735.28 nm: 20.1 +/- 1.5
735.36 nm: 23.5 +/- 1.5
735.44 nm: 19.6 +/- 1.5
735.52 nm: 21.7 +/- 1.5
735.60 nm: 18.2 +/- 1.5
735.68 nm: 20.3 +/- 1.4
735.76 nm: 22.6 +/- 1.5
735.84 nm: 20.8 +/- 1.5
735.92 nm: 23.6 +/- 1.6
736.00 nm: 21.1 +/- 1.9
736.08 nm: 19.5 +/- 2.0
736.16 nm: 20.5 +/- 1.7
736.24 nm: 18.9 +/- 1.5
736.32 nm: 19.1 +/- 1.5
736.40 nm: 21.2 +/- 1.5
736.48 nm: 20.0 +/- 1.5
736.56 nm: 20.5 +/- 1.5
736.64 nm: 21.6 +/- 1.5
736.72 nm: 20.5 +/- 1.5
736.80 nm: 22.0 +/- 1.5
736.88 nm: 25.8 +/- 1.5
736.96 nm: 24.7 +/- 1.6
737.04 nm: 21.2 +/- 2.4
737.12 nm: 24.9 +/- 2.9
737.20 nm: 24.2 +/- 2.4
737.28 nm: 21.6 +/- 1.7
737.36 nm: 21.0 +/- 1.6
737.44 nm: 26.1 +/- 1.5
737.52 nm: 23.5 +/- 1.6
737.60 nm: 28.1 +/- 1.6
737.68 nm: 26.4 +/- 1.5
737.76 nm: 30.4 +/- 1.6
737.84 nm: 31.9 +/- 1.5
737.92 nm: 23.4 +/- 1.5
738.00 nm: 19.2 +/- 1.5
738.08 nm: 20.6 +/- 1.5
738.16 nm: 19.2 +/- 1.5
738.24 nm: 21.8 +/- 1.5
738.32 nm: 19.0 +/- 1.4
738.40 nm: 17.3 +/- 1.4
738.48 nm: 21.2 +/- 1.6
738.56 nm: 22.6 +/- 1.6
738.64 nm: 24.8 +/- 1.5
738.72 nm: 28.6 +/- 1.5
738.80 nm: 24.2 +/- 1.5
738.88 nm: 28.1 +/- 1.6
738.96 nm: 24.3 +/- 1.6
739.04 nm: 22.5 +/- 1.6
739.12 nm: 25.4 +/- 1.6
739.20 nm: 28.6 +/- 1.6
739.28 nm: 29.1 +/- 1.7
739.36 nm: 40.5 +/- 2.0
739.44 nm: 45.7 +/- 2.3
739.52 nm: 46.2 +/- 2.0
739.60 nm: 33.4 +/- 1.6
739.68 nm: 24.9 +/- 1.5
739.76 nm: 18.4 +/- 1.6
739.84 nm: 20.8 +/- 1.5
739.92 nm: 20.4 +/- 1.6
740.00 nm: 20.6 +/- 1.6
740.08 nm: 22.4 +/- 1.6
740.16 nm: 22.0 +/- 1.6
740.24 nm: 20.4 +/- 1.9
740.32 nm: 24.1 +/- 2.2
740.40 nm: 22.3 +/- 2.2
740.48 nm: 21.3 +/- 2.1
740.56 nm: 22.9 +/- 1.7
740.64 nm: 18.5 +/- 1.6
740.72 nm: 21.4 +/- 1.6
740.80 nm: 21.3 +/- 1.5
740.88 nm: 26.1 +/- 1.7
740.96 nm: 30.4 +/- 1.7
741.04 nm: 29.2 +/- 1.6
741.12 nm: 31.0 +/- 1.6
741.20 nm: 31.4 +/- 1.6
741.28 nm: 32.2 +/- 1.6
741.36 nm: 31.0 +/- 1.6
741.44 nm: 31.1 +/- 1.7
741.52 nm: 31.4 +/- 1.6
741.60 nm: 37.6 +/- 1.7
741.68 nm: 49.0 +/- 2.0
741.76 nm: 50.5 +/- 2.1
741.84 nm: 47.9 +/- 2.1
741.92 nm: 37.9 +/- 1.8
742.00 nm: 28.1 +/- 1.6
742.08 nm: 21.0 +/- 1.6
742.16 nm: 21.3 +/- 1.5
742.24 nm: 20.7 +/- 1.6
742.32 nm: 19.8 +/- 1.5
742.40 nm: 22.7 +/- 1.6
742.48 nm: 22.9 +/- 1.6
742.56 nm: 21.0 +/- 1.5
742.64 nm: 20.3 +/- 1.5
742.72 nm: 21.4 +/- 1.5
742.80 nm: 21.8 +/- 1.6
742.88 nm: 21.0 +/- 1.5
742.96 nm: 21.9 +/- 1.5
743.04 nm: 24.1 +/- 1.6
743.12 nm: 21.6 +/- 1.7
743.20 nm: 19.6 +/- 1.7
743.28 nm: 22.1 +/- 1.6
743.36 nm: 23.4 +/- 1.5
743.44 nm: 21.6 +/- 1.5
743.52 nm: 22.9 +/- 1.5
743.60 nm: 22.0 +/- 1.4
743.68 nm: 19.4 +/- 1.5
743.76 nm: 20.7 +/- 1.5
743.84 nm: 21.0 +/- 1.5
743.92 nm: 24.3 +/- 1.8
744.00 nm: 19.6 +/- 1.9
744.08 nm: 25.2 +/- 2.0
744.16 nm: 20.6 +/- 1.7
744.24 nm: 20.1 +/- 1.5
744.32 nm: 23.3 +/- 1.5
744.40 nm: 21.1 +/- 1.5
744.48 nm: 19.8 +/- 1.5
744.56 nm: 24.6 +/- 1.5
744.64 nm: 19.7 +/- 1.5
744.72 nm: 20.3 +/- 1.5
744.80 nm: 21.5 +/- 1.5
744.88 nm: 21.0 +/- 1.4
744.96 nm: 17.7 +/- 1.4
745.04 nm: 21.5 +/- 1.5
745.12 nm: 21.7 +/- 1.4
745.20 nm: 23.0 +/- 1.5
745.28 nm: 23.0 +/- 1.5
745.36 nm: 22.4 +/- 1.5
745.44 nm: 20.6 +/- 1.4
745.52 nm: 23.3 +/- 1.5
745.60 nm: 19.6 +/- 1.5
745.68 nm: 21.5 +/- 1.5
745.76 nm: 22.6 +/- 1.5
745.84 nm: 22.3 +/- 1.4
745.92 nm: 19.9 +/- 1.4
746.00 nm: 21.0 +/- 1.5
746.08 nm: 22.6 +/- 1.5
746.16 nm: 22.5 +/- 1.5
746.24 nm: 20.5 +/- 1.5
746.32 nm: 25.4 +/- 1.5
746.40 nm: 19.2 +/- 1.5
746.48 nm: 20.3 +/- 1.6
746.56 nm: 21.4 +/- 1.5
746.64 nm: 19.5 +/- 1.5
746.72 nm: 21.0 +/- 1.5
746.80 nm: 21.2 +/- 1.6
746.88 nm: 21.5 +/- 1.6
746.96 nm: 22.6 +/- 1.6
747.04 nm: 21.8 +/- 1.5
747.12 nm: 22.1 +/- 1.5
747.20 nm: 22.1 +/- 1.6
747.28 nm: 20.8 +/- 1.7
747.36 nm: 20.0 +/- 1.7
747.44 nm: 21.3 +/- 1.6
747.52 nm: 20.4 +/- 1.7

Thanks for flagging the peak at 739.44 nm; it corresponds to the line H-alpha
